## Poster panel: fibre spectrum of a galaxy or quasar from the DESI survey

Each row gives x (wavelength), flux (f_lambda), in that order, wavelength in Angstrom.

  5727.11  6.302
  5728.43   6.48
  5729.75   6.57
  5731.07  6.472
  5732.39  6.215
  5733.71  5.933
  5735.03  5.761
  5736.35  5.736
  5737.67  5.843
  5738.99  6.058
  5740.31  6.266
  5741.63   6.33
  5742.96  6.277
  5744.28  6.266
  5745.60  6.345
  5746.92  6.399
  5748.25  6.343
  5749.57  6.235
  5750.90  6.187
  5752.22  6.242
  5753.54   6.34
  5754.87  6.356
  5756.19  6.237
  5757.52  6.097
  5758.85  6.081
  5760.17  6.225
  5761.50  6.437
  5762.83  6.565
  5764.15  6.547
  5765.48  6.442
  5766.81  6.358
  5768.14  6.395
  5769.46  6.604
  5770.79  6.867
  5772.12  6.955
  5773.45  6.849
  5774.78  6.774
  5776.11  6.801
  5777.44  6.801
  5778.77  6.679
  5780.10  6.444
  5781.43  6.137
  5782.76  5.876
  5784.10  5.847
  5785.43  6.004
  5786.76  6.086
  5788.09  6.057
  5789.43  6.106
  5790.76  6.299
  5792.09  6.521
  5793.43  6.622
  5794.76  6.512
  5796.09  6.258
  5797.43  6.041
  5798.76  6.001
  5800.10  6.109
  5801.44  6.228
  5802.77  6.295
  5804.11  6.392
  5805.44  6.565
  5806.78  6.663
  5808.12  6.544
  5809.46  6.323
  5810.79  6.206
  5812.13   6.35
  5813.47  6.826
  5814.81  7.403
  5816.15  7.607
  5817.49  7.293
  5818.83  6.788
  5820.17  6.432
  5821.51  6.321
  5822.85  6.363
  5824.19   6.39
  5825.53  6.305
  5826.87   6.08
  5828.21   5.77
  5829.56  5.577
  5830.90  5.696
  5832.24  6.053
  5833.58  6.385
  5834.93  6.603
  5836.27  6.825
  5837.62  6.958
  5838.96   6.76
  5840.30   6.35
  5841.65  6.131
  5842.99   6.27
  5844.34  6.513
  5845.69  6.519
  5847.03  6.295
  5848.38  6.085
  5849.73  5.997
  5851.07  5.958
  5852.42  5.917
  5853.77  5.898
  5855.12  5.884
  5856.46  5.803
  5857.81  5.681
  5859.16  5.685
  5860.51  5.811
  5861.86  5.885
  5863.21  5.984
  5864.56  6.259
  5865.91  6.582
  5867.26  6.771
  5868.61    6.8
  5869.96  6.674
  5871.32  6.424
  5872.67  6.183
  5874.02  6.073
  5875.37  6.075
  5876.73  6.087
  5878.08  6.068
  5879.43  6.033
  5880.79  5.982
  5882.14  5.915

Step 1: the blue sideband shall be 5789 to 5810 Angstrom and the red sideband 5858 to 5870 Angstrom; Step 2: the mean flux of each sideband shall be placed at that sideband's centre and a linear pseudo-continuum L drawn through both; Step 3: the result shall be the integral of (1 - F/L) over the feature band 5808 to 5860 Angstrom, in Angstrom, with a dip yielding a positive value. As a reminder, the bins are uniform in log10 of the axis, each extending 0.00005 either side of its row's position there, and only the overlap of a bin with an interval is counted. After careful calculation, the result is -0.3 Angstrom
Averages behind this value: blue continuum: 6.35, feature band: 6.33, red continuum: 6.23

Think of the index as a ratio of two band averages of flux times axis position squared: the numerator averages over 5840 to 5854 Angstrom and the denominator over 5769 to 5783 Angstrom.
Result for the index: 0.95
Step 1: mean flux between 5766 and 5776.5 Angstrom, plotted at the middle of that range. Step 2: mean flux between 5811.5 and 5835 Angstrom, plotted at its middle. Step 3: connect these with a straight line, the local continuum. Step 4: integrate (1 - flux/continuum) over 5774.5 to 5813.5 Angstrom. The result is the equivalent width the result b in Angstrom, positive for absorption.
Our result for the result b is 1.5 Angstrom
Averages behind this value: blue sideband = 6.69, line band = 6.33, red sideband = 6.45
